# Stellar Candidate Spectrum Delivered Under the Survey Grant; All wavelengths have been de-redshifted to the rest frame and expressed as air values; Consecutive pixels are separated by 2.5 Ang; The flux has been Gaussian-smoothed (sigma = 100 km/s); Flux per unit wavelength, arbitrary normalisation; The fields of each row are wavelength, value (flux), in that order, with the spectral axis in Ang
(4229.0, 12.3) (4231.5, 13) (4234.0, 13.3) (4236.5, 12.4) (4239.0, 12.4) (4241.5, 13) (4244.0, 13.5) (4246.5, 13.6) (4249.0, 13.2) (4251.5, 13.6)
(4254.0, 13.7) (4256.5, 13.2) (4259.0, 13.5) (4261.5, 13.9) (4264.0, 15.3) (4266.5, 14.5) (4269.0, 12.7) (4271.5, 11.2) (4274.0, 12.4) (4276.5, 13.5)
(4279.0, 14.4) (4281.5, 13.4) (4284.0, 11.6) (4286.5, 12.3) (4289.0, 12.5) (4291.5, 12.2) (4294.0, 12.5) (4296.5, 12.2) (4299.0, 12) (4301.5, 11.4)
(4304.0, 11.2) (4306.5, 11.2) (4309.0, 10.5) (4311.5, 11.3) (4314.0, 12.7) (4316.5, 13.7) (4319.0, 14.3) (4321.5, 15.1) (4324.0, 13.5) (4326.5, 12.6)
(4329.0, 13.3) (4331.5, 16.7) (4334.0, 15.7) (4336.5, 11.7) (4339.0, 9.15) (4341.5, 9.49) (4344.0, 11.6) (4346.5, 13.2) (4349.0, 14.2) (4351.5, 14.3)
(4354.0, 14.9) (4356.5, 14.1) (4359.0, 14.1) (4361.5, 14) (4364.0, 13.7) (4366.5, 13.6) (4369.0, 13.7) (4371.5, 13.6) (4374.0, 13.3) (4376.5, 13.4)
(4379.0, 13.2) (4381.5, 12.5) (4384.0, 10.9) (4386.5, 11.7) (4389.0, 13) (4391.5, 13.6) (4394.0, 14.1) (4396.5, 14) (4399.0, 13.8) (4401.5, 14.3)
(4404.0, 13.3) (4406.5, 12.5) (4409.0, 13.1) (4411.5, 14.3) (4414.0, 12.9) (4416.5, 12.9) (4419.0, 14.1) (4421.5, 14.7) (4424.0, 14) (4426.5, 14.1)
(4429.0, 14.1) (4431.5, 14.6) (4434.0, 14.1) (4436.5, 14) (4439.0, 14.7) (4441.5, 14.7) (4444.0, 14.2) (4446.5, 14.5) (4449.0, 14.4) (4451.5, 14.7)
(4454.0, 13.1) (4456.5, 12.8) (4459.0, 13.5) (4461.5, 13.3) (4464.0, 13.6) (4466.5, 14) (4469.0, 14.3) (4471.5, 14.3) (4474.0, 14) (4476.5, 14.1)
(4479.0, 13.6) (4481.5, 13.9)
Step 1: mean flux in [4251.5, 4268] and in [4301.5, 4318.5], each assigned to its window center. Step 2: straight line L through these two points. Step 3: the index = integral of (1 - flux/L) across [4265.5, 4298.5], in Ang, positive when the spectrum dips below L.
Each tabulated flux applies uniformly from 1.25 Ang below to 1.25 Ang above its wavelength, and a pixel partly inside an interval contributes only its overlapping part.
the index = 0.8 Ang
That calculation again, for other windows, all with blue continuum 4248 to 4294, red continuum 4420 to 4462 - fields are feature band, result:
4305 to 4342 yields 1.8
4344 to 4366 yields -0.5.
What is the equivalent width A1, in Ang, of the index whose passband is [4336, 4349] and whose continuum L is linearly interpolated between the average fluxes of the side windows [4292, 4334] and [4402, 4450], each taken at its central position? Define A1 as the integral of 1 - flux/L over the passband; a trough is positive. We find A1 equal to 1.8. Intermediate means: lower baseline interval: 12.8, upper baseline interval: 14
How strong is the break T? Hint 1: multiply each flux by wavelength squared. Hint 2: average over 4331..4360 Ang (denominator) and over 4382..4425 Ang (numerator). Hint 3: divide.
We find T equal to 1.04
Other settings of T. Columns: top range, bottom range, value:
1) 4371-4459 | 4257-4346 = 1.13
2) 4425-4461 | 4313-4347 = 1.14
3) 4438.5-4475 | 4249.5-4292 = 1.16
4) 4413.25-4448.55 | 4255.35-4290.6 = 1.16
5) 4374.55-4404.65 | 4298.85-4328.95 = 1.09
